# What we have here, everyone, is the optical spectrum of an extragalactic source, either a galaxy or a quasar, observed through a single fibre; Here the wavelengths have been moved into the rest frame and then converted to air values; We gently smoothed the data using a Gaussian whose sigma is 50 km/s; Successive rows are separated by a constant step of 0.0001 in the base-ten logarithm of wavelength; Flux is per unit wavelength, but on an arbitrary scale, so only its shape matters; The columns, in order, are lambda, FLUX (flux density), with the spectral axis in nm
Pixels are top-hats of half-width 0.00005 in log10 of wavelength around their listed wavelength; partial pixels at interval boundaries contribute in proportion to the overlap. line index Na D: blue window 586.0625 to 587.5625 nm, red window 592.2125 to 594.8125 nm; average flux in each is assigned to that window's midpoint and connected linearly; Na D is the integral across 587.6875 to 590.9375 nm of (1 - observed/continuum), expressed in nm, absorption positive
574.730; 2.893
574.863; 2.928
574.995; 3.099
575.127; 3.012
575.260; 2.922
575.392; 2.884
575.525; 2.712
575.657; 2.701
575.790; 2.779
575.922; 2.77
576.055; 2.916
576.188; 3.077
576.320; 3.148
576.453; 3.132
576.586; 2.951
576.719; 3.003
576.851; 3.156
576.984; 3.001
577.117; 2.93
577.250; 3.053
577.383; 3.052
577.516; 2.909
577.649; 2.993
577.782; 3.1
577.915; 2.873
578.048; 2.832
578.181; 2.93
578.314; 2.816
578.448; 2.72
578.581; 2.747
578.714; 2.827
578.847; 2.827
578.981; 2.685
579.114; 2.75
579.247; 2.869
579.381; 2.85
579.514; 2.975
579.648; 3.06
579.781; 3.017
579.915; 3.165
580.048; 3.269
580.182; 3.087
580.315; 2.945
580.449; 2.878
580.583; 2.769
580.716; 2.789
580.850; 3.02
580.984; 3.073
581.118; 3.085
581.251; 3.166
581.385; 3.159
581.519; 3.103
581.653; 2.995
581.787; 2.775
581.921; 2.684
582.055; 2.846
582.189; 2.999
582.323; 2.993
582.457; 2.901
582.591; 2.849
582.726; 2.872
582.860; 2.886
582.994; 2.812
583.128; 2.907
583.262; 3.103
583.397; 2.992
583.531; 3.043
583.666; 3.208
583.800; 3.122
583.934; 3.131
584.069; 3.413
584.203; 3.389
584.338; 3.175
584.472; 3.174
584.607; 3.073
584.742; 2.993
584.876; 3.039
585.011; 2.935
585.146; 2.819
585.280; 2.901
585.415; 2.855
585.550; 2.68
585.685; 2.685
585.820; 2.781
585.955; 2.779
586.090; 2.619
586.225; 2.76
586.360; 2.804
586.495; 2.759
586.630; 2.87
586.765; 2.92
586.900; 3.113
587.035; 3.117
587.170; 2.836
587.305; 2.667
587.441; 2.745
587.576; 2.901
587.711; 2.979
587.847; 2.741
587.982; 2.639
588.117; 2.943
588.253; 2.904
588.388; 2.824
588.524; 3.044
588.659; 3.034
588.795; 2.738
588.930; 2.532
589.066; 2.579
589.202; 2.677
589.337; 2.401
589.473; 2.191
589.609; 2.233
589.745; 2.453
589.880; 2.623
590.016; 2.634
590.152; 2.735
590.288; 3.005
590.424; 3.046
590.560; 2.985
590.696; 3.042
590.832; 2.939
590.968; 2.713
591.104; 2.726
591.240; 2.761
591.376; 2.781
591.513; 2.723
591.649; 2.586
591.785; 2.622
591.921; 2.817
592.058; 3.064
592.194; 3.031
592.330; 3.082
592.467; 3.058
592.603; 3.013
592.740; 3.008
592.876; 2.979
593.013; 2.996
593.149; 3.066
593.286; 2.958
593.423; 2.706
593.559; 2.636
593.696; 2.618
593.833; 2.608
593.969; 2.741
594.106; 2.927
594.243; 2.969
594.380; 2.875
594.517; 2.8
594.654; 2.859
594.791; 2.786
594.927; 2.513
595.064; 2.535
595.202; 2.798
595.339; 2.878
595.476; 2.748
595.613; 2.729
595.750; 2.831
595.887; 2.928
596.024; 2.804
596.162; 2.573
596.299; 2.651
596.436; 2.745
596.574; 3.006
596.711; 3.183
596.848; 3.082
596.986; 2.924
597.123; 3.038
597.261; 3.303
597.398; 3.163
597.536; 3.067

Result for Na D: 0.13 nm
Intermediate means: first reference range 2.85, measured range 2.74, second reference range 2.88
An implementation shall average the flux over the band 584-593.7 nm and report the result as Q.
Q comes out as 2.84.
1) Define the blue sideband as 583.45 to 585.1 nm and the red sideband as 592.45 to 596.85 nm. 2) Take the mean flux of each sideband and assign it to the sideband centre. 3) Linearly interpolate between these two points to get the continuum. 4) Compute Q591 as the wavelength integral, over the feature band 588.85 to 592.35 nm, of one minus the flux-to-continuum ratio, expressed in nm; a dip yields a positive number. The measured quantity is 0.26 nm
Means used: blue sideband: 3.14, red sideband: 2.83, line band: 2.73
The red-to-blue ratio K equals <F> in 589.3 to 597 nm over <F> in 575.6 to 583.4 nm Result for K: 0.95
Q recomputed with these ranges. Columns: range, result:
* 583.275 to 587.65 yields 2.95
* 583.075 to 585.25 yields 3.09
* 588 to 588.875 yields 2.89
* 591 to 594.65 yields 2.85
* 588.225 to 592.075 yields 2.73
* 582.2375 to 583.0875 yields 2.89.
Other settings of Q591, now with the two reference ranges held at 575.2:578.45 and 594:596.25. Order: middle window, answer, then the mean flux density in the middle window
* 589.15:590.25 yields 0.13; 2.51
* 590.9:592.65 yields -0.02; 2.84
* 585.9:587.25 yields 0.00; 2.86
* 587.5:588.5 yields 0.00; 2.86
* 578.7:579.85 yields 0.02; 2.87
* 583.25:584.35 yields -0.11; 3.18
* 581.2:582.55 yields -0.03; 2.96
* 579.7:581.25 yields -0.06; 3.02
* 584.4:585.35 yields -0.04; 2.99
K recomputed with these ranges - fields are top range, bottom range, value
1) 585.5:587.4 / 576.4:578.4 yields 0.94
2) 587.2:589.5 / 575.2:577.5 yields 0.93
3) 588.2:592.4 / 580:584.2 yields 0.92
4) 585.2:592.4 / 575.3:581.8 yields 0.95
